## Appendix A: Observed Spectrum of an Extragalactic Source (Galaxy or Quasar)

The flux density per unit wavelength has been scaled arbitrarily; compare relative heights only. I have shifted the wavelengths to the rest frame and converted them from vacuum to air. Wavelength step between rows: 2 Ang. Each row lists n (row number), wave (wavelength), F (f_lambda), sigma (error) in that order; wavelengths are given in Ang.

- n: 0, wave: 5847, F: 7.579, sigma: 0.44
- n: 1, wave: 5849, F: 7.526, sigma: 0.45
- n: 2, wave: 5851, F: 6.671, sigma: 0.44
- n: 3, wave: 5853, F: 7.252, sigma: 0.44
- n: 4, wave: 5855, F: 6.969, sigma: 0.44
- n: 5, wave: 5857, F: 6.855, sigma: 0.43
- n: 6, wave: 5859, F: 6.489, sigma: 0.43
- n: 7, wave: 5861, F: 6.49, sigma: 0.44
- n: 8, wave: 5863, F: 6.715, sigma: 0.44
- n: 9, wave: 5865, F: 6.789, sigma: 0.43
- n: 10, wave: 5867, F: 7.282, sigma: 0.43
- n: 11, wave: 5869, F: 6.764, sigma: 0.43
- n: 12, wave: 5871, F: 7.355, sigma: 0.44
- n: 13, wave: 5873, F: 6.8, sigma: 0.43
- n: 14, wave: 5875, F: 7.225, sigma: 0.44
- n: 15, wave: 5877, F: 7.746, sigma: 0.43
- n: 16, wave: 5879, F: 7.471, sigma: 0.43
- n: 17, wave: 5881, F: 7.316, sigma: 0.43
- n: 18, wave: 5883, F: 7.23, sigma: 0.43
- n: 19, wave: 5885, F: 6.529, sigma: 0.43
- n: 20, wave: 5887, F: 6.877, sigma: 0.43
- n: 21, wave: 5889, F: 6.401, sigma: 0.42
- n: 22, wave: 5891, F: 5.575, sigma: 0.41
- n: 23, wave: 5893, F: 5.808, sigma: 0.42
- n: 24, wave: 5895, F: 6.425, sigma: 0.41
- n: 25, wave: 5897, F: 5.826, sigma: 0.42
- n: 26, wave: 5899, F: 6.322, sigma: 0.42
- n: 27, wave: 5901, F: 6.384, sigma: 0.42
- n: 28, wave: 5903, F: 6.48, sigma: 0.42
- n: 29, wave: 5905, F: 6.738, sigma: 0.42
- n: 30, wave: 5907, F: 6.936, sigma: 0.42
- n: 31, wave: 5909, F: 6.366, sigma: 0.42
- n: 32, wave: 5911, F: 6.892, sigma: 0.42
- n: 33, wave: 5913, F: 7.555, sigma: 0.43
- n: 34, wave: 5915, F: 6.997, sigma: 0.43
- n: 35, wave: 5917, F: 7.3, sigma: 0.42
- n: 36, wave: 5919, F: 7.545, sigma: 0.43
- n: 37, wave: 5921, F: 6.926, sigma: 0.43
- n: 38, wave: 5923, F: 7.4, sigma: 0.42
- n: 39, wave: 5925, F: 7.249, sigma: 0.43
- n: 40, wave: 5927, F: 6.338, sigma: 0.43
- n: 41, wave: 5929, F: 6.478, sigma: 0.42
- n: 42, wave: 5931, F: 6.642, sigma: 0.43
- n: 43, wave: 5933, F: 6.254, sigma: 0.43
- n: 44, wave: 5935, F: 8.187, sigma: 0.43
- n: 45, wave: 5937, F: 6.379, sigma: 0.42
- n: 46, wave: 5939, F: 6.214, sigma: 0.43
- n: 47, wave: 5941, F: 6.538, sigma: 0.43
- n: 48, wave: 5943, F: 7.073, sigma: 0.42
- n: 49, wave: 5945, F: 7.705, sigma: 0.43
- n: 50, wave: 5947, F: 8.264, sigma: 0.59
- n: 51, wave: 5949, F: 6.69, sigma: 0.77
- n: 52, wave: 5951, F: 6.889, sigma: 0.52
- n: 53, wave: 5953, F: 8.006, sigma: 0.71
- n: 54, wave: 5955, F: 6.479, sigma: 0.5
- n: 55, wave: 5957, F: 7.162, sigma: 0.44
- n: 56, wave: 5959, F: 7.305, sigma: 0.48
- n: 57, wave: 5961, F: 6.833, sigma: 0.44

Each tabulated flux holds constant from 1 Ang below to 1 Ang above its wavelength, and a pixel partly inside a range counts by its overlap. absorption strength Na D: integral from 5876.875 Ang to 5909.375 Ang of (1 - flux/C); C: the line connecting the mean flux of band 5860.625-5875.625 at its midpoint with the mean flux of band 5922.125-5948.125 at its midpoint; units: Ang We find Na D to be 1.7 Ang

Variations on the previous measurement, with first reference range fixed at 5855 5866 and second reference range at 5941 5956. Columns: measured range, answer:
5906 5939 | 0.7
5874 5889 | -0.7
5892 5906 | 1.3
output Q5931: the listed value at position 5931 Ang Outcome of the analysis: 6.642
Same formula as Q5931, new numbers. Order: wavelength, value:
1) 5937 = 6.379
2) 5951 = 6.889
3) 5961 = 6.833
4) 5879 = 7.471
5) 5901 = 6.384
